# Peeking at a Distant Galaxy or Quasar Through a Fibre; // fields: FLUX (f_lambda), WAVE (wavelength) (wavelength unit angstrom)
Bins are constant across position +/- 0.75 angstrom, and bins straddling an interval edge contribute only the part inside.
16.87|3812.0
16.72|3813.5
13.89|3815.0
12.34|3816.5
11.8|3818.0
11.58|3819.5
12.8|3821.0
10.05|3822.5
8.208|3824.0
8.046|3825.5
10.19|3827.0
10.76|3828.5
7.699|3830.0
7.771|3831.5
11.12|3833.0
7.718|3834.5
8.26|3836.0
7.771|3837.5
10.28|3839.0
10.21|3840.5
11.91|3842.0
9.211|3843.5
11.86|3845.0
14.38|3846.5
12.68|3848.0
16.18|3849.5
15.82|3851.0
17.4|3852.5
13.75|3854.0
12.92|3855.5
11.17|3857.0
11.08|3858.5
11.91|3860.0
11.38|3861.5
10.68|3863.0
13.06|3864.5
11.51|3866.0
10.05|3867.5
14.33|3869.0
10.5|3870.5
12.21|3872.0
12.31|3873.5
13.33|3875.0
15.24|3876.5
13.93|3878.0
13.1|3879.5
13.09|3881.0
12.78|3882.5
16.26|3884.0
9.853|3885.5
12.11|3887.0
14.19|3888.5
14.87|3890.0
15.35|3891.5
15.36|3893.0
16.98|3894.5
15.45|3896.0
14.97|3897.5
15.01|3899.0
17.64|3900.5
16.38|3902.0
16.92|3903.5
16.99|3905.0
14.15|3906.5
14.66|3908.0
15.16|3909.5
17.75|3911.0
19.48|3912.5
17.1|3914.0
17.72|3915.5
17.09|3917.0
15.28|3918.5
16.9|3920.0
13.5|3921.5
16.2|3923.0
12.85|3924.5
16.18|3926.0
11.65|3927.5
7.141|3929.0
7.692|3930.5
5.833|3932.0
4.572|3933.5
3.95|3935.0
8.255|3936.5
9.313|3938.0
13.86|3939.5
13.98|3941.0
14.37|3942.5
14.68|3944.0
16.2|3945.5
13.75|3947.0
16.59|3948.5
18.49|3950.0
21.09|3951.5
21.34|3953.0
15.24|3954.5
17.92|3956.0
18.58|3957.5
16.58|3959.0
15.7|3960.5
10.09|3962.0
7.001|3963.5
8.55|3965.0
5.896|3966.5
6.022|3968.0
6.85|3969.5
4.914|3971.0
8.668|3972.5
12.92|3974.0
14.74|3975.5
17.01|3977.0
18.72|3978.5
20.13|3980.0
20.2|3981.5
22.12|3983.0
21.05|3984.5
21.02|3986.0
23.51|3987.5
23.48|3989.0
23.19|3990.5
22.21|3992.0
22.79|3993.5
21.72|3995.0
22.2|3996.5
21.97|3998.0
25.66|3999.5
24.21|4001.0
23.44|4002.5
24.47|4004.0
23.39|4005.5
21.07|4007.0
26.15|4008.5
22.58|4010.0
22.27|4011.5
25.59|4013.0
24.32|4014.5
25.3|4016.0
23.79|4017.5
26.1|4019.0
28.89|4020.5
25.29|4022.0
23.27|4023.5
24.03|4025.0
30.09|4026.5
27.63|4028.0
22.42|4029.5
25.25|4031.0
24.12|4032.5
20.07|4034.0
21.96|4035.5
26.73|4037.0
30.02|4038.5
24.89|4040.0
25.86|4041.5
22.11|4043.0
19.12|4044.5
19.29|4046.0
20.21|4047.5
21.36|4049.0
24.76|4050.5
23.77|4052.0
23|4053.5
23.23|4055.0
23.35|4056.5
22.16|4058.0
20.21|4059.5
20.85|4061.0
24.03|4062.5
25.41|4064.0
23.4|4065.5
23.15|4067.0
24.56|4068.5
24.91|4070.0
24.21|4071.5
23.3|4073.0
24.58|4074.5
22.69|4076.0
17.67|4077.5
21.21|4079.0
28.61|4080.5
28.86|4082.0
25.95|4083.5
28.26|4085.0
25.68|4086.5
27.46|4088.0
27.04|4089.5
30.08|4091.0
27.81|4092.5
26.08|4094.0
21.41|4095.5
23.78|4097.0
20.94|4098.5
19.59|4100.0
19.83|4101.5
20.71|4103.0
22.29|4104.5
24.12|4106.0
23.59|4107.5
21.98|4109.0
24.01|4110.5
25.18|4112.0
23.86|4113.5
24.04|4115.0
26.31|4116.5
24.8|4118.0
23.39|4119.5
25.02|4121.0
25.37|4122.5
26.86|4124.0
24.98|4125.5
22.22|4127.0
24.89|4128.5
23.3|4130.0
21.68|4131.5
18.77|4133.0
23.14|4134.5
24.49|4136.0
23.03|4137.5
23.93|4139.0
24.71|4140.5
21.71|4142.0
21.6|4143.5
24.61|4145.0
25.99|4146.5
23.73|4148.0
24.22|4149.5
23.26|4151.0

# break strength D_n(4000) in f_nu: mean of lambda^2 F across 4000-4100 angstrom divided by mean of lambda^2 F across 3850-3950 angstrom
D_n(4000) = 1.92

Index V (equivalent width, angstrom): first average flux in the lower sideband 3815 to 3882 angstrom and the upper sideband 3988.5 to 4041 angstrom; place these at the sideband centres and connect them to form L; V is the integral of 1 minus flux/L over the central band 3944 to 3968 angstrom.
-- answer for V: 6.2 angstrom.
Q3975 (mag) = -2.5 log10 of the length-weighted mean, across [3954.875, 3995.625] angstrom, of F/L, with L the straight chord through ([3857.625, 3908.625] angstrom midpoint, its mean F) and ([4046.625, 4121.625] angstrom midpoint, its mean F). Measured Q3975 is 0.161 mag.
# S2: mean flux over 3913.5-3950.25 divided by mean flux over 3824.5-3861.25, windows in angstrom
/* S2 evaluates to 1.14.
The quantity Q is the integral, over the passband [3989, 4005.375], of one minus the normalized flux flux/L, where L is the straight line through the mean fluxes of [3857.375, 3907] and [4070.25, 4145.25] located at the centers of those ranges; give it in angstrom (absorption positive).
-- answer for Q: -3.7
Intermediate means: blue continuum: 13.7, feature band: 23.2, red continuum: 24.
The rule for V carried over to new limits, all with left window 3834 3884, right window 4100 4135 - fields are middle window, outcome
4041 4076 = -3.4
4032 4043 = -2.6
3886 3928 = -3.8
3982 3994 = -3.1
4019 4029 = -3.6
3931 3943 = 5.0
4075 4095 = -3.5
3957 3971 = 5.5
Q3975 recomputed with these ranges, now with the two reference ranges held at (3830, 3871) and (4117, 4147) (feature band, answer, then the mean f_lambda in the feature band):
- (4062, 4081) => -0.12 mag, 23.6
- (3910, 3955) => 0.09 mag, 13.9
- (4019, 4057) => -0.22 mag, 24.1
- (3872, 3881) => -0.06 mag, 13.4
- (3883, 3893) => -0.05 mag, 13.9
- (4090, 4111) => -0.05 mag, 23.3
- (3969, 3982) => 0.23 mag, 13.8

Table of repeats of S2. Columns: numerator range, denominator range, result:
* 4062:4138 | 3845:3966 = 1.74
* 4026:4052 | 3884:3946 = 1.72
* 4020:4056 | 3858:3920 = 1.67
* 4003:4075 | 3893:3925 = 1.48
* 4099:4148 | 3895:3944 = 1.71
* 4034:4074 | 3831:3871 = 1.99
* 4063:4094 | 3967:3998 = 1.43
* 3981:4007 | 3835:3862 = 1.88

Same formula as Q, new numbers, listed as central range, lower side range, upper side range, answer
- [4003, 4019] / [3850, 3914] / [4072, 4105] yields -2.75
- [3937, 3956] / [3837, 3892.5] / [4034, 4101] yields 1.68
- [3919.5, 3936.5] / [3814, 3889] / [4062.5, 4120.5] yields 5.73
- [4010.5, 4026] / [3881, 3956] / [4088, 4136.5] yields -4.57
